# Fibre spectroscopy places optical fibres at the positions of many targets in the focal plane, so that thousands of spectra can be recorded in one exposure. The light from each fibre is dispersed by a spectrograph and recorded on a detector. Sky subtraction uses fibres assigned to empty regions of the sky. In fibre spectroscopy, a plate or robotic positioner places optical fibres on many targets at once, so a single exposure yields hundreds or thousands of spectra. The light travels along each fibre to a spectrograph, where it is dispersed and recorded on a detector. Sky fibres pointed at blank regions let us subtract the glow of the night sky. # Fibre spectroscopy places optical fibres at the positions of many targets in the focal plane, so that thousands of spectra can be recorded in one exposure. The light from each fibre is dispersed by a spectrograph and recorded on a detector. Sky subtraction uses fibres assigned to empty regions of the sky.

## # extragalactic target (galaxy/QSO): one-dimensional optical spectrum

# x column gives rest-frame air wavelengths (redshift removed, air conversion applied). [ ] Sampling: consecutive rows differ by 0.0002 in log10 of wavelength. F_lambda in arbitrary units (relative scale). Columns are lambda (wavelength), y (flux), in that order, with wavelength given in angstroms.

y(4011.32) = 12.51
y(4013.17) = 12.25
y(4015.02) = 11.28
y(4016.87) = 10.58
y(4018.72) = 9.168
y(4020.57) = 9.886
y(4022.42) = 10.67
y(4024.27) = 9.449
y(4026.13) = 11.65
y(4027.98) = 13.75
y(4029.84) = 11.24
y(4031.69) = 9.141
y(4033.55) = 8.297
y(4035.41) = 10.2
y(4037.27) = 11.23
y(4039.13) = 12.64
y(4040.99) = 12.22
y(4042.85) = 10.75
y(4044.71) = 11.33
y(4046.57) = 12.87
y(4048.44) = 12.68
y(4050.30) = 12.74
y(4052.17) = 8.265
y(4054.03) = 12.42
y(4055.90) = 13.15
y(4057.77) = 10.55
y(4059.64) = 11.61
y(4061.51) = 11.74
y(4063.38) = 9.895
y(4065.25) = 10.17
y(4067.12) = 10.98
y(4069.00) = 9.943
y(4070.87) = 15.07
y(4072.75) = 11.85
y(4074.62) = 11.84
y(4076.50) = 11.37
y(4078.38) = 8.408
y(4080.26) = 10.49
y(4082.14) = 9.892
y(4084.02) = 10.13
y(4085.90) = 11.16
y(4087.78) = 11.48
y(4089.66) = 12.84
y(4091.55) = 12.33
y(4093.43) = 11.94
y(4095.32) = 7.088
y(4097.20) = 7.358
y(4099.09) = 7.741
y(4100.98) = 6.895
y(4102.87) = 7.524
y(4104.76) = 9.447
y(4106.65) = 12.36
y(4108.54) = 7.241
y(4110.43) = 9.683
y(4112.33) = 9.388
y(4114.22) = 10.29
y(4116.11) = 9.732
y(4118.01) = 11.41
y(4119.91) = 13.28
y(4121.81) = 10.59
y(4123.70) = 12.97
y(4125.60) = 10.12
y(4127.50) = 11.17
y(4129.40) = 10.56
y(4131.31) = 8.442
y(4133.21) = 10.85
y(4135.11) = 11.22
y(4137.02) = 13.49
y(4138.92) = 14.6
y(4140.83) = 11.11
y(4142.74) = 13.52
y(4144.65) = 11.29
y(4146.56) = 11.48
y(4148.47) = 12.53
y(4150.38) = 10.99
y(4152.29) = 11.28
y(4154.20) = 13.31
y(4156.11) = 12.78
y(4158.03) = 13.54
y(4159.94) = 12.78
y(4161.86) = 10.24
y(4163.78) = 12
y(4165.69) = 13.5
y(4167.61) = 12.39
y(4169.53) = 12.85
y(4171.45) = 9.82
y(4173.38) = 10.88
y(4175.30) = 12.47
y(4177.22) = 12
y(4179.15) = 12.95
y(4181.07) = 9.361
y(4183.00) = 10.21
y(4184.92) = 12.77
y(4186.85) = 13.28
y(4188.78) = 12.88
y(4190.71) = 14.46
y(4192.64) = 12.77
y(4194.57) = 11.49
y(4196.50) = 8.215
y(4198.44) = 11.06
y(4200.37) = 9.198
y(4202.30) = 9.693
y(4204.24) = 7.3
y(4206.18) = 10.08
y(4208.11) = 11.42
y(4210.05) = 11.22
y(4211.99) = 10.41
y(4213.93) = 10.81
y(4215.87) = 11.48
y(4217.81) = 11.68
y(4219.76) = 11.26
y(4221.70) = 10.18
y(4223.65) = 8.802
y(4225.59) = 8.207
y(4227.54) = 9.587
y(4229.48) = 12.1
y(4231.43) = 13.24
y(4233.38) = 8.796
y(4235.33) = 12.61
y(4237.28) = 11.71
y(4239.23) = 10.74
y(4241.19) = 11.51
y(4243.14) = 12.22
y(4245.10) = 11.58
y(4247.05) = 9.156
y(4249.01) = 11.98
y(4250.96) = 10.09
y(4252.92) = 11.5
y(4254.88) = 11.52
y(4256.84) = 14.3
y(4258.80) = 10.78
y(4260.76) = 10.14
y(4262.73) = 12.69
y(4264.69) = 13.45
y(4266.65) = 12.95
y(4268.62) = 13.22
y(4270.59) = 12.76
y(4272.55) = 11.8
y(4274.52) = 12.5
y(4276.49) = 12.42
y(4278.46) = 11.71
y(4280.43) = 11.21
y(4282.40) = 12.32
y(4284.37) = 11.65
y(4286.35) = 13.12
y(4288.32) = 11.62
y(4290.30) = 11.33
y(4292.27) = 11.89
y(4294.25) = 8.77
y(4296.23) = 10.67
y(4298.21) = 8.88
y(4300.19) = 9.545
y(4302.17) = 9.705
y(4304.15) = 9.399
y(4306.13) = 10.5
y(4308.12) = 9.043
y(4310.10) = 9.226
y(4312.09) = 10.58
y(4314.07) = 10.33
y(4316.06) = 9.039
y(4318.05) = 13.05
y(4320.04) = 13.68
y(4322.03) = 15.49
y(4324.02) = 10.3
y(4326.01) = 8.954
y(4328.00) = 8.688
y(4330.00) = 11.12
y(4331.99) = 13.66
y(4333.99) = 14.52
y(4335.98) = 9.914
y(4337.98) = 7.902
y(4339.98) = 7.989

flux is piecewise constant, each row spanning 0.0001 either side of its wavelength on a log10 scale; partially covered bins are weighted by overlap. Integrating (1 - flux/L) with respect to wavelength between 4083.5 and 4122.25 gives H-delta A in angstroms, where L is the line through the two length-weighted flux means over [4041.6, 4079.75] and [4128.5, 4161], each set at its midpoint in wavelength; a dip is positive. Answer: 5.6 angstroms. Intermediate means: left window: 11.4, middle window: 9.99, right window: 12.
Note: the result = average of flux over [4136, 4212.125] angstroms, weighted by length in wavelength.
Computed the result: 11.7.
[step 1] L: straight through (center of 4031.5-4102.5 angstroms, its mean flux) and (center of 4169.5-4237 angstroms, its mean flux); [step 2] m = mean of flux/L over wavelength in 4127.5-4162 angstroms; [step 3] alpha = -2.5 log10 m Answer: -0.10 mag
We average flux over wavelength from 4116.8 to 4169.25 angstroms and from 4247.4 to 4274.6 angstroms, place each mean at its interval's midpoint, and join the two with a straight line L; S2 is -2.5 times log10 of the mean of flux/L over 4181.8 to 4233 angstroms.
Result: 0.104 mag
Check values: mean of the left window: 11.9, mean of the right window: 12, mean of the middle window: 10.9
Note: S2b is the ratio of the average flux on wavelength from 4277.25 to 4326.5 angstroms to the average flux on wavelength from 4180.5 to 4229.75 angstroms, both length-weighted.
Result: 1.0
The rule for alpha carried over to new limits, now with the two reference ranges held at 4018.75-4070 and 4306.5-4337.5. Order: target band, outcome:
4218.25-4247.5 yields 0.03 mag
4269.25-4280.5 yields -0.10 mag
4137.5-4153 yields -0.10 mag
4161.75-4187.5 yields -0.07 mag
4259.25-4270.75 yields -0.12 mag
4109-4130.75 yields 0.04 mag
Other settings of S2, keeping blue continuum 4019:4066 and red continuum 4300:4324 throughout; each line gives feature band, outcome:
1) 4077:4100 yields 0.10 mag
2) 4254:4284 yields -0.13 mag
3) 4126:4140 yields -0.04 mag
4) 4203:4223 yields 0.04 mag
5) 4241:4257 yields -0.05 mag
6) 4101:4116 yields 0.19 mag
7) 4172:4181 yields -0.07 mag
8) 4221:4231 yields 0.10 mag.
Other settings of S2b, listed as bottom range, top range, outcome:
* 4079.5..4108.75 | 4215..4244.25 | 1.12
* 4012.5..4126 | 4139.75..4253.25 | 1.06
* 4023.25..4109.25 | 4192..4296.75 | 1.04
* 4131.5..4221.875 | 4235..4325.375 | 0.98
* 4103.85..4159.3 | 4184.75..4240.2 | 0.96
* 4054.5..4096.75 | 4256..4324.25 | 1.03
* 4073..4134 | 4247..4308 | 1.12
